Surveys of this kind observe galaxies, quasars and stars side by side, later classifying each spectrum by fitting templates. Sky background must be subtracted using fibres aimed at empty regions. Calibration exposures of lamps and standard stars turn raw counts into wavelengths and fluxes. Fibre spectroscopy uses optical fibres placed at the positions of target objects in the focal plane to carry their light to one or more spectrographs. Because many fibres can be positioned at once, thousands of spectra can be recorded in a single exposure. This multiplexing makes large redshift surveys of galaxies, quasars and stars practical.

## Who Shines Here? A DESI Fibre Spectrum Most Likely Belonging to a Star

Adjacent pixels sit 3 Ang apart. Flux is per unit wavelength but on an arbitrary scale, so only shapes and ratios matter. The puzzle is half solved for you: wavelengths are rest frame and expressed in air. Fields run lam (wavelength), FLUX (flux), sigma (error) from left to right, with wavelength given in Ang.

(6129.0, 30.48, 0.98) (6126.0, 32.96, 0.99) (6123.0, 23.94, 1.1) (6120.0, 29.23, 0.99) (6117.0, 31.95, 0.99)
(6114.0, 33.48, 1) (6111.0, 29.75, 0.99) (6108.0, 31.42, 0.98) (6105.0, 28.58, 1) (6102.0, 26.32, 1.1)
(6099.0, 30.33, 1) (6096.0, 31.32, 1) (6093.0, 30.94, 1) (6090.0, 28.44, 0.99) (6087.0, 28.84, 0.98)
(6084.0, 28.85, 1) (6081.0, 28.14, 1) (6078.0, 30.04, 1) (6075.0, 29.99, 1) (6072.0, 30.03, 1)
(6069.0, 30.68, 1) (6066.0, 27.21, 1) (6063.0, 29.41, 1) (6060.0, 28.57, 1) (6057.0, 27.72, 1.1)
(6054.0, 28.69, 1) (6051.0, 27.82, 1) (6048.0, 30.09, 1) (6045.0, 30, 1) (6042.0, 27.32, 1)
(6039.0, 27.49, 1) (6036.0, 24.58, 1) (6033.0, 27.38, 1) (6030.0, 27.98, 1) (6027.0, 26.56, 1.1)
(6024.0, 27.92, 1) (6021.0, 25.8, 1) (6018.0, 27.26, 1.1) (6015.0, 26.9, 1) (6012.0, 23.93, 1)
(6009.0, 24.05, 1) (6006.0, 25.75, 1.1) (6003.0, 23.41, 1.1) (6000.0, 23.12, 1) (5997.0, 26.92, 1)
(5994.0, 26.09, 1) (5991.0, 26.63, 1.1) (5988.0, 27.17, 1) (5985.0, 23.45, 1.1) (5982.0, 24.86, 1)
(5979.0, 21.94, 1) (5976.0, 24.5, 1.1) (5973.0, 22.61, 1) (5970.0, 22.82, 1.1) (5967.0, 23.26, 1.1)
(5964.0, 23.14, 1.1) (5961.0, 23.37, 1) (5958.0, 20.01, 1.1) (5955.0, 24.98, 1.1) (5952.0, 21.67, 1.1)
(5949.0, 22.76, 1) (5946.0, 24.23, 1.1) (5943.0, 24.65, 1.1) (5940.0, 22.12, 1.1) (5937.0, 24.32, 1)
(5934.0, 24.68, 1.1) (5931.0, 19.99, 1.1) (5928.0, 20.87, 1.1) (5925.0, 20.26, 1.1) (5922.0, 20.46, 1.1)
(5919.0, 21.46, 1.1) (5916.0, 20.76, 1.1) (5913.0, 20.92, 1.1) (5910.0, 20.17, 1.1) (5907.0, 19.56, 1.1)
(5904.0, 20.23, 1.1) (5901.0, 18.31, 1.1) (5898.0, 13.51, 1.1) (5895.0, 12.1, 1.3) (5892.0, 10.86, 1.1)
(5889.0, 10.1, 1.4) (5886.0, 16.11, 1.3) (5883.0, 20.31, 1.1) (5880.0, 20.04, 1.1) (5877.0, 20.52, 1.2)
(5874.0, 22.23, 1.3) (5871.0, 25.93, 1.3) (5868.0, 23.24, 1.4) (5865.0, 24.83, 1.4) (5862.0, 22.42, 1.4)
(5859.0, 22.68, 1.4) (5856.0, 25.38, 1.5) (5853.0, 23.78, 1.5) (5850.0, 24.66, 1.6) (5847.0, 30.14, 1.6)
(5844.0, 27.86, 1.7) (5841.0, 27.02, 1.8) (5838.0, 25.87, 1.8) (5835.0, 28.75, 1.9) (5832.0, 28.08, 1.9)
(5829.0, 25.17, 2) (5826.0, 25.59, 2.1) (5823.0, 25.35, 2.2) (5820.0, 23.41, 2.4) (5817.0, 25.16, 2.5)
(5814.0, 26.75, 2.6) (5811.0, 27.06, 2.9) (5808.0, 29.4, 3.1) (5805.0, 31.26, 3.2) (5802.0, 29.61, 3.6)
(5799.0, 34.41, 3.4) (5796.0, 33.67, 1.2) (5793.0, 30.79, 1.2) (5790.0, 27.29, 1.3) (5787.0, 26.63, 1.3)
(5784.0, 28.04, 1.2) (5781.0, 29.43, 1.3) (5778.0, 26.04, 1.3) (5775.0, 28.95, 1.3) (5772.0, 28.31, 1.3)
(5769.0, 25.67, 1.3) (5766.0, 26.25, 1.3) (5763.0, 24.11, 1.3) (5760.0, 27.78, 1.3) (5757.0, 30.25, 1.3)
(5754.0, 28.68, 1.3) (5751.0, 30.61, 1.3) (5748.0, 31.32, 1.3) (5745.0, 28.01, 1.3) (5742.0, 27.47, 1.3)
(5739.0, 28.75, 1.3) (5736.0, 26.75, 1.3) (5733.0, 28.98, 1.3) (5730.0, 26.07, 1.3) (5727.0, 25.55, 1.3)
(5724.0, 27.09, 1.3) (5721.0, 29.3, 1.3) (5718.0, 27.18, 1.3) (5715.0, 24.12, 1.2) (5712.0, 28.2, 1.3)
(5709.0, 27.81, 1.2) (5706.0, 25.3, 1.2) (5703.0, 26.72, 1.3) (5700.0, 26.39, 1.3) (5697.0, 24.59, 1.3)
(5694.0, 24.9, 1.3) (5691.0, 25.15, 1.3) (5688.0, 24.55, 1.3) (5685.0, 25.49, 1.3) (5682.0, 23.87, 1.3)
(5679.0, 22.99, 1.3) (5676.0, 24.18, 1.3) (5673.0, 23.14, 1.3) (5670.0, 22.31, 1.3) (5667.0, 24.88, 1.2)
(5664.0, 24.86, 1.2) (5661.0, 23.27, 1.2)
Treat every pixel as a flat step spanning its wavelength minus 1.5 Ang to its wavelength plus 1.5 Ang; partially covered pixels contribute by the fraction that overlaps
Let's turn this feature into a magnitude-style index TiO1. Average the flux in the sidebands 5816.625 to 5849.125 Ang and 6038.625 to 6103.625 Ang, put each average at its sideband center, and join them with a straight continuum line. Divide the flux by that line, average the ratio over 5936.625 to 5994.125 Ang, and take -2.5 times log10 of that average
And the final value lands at 0.18 mag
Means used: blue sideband 26.6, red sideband 29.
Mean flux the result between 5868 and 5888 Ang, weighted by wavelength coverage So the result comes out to 20.8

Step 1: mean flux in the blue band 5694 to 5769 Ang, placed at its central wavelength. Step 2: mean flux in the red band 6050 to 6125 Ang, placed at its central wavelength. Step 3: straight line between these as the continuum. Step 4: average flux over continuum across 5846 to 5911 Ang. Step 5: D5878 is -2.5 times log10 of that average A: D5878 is 0.36 mag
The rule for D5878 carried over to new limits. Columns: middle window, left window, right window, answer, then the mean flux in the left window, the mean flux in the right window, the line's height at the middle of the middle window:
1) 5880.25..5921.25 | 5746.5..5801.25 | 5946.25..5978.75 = 0.38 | 28.8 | 22.9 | 24.8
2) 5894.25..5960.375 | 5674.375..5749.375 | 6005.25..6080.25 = 0.29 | 26.4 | 27.8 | 27.3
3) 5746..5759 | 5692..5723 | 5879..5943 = -0.21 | 26.4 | 19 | 24.8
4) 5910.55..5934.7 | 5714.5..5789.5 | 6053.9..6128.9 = 0.33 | 27.7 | 29.5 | 28.6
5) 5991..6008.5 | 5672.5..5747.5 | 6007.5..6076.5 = 0.10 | 26.2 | 27.7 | 27.5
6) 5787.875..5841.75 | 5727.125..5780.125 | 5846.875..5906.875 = -0.17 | 27.8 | 20.1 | 24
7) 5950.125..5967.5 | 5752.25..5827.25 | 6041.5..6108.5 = 0.25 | 28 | 29.2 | 28.7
